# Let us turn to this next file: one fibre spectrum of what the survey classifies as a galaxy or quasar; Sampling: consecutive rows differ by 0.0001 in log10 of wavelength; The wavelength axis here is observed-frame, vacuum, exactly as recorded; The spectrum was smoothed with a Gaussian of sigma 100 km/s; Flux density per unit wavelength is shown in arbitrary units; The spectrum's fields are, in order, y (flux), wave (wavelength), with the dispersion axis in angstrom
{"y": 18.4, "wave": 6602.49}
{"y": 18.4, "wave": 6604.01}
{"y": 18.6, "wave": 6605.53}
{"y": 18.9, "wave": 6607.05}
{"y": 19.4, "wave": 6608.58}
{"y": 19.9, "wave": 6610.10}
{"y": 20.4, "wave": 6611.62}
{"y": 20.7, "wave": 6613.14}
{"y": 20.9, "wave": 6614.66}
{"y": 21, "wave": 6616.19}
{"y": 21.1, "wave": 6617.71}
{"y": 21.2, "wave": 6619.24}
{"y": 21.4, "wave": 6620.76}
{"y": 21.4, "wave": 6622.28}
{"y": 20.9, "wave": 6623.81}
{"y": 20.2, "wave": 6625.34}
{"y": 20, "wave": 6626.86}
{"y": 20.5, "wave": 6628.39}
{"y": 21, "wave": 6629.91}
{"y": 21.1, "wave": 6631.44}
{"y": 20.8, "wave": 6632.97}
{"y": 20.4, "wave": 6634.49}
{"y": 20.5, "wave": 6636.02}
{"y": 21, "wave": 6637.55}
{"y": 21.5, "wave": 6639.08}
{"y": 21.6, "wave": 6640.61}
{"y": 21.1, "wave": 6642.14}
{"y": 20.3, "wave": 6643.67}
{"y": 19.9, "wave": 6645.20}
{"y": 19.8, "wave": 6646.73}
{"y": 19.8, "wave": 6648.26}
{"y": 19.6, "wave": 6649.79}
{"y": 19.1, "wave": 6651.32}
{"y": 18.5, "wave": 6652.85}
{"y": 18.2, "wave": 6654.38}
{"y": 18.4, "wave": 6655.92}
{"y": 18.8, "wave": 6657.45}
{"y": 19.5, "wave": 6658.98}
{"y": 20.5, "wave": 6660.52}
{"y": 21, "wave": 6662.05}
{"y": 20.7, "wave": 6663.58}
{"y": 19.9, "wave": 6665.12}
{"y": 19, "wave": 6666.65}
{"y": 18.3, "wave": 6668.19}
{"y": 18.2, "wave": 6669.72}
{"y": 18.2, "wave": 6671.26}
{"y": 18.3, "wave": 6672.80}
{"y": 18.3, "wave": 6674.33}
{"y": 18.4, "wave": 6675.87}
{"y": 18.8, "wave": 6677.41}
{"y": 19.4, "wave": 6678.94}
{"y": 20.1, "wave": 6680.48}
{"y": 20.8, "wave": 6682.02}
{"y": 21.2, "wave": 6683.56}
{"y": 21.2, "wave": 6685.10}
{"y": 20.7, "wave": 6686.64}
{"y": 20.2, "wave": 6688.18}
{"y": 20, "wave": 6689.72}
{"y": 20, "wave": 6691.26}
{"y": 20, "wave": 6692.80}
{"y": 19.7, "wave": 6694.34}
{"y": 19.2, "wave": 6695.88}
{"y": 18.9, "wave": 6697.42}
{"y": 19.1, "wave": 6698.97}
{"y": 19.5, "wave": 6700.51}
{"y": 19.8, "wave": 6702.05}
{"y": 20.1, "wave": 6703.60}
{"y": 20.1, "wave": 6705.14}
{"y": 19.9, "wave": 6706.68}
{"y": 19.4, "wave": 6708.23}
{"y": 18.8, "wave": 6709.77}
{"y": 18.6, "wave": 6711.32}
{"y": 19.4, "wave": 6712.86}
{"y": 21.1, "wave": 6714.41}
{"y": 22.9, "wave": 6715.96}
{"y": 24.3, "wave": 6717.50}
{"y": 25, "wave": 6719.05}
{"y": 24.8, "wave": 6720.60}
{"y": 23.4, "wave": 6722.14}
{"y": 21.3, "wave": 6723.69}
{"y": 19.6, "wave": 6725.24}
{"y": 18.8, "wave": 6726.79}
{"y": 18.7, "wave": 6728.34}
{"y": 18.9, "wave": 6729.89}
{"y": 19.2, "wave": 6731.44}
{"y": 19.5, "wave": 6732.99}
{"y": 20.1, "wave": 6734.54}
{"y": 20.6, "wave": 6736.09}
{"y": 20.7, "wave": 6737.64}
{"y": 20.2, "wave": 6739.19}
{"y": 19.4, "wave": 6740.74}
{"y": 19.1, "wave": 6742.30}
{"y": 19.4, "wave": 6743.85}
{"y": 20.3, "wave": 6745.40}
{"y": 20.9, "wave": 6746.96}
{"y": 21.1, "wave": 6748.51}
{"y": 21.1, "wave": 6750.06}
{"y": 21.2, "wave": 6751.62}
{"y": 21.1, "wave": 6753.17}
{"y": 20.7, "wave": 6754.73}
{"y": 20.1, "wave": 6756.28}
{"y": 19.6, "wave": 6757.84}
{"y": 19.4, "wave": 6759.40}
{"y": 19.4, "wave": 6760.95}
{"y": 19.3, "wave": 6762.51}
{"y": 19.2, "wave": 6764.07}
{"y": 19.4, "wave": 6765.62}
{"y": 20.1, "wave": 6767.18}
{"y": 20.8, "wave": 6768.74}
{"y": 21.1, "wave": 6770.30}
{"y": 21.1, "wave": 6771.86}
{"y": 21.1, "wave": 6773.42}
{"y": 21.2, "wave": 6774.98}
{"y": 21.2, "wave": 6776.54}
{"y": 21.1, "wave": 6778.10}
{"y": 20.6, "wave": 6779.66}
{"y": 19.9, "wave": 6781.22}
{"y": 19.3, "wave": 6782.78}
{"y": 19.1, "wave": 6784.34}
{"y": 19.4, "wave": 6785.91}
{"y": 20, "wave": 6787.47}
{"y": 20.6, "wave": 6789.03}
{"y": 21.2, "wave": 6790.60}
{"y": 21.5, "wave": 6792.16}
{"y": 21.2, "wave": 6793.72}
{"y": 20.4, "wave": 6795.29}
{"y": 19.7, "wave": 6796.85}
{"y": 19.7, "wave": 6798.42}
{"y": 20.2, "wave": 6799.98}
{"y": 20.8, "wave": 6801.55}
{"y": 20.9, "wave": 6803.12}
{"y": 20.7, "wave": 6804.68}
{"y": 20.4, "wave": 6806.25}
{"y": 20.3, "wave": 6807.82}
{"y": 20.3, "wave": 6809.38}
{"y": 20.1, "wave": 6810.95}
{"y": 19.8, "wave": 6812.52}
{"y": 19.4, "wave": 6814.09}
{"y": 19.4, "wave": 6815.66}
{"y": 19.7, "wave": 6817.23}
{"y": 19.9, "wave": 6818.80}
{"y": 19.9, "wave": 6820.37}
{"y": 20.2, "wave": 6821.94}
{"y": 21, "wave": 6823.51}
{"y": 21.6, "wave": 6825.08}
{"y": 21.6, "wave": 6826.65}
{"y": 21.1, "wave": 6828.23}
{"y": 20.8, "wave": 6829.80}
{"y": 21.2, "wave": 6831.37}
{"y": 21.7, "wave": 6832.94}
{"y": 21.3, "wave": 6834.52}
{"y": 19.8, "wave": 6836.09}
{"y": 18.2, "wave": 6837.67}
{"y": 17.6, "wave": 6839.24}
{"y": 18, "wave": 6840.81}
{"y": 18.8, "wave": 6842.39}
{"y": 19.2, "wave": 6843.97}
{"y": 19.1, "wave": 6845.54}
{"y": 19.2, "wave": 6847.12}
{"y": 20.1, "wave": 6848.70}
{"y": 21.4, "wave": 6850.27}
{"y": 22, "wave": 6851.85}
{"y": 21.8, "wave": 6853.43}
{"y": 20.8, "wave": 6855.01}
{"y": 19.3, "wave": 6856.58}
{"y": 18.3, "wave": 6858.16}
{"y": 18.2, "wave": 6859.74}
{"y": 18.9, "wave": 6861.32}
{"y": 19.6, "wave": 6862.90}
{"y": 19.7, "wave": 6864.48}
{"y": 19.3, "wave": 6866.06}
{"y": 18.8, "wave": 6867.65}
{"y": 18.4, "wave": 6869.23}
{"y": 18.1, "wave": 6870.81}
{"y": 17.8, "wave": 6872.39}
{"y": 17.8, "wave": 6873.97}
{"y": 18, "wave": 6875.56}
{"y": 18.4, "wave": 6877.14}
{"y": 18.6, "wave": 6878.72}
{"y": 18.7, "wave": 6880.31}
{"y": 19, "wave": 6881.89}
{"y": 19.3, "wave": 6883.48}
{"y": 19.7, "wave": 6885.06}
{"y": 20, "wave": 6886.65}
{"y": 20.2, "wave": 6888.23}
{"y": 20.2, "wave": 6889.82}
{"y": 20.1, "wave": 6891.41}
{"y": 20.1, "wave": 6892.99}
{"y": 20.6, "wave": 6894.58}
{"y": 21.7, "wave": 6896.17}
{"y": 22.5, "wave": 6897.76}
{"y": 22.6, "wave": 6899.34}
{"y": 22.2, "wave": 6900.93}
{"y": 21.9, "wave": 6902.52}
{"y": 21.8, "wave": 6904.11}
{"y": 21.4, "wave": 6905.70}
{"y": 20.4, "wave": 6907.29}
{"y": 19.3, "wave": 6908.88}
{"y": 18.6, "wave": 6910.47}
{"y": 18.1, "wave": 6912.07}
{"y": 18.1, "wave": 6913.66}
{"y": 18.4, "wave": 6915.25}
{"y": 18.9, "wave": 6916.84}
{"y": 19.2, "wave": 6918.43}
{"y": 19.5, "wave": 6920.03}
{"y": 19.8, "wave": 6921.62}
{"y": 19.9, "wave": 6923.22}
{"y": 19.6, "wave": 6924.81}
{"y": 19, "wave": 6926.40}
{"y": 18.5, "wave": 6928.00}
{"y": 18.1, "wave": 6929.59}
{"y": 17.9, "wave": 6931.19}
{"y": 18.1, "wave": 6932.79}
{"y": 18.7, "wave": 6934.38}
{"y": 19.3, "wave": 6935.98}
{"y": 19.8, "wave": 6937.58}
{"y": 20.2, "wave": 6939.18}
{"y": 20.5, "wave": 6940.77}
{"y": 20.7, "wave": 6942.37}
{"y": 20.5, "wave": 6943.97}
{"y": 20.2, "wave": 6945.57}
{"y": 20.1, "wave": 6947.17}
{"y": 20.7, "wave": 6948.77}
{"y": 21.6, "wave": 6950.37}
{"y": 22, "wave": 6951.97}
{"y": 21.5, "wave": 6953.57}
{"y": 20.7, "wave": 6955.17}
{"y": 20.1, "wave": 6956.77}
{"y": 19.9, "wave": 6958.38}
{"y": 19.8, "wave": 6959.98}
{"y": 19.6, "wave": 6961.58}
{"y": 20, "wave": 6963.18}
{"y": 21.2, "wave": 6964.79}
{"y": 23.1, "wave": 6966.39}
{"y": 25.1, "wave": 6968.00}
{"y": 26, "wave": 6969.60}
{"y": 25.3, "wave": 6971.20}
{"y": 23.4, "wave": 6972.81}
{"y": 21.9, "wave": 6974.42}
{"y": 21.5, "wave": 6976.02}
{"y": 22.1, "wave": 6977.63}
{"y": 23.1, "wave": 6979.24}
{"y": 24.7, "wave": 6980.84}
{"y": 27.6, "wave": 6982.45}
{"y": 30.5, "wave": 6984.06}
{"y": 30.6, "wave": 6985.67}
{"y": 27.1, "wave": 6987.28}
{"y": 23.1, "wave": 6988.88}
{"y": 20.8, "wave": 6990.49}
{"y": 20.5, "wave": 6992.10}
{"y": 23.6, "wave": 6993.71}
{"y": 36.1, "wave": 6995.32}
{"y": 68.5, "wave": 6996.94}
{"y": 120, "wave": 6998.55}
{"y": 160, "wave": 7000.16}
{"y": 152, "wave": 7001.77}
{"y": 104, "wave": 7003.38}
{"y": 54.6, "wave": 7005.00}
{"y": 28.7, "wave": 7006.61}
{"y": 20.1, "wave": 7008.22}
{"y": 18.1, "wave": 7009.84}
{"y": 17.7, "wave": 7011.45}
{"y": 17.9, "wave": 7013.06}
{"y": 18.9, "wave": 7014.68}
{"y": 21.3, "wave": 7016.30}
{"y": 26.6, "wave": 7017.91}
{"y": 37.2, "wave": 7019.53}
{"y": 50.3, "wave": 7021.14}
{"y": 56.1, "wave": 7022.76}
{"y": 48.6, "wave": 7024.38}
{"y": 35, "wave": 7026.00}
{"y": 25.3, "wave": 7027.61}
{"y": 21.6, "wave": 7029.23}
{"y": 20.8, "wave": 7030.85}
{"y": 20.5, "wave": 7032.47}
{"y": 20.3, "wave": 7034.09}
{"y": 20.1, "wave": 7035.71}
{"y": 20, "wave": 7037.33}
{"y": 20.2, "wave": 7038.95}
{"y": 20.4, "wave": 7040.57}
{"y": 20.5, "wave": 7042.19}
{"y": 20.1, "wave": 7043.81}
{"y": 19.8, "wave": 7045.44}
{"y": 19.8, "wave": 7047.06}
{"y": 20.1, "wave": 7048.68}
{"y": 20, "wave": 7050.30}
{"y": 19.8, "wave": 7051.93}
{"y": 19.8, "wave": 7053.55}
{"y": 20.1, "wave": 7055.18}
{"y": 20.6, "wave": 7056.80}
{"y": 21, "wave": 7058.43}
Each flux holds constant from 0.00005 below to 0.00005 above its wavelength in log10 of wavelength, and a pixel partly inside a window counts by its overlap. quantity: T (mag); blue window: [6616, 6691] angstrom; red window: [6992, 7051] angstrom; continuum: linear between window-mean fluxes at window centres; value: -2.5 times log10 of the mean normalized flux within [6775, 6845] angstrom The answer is 0.36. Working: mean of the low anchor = 20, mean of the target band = 20.2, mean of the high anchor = 39.3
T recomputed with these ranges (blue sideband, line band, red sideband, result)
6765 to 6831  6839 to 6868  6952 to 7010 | 0.30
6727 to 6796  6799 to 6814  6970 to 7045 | 0.14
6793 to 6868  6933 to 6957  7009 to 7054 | 0.12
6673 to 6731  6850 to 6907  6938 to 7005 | 0.44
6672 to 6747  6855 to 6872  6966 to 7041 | 0.46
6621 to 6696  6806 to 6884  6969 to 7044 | 0.42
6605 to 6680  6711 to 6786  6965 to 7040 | 0.21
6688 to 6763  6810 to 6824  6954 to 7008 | 0.33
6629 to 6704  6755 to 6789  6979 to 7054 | 0.22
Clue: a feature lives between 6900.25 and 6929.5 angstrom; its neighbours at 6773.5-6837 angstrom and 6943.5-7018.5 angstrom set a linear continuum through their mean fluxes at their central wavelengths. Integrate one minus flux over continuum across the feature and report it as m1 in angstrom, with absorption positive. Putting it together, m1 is 9.3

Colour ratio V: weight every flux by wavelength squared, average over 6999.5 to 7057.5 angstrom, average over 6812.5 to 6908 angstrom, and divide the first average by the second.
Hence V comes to 1.82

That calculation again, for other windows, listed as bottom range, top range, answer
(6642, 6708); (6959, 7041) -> 1.99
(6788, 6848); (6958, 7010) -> 2.08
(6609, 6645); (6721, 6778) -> 1.01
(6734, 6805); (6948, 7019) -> 1.83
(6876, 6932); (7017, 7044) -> 1.50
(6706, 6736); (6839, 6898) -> 0.98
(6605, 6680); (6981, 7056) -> 2.02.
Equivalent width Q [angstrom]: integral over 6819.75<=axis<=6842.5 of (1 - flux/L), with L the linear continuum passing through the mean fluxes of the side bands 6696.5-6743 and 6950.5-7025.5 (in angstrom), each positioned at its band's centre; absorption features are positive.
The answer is 5.7 angstrom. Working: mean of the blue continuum 20.4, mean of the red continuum 36.4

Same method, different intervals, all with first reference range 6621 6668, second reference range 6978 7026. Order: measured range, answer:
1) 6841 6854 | 5.4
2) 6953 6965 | 6.2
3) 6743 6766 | 6.3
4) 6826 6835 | 3.2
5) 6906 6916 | 5.1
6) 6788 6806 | 5.9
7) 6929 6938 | 4.8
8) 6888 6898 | 4.4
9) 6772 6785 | 3.9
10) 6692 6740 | 9.0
